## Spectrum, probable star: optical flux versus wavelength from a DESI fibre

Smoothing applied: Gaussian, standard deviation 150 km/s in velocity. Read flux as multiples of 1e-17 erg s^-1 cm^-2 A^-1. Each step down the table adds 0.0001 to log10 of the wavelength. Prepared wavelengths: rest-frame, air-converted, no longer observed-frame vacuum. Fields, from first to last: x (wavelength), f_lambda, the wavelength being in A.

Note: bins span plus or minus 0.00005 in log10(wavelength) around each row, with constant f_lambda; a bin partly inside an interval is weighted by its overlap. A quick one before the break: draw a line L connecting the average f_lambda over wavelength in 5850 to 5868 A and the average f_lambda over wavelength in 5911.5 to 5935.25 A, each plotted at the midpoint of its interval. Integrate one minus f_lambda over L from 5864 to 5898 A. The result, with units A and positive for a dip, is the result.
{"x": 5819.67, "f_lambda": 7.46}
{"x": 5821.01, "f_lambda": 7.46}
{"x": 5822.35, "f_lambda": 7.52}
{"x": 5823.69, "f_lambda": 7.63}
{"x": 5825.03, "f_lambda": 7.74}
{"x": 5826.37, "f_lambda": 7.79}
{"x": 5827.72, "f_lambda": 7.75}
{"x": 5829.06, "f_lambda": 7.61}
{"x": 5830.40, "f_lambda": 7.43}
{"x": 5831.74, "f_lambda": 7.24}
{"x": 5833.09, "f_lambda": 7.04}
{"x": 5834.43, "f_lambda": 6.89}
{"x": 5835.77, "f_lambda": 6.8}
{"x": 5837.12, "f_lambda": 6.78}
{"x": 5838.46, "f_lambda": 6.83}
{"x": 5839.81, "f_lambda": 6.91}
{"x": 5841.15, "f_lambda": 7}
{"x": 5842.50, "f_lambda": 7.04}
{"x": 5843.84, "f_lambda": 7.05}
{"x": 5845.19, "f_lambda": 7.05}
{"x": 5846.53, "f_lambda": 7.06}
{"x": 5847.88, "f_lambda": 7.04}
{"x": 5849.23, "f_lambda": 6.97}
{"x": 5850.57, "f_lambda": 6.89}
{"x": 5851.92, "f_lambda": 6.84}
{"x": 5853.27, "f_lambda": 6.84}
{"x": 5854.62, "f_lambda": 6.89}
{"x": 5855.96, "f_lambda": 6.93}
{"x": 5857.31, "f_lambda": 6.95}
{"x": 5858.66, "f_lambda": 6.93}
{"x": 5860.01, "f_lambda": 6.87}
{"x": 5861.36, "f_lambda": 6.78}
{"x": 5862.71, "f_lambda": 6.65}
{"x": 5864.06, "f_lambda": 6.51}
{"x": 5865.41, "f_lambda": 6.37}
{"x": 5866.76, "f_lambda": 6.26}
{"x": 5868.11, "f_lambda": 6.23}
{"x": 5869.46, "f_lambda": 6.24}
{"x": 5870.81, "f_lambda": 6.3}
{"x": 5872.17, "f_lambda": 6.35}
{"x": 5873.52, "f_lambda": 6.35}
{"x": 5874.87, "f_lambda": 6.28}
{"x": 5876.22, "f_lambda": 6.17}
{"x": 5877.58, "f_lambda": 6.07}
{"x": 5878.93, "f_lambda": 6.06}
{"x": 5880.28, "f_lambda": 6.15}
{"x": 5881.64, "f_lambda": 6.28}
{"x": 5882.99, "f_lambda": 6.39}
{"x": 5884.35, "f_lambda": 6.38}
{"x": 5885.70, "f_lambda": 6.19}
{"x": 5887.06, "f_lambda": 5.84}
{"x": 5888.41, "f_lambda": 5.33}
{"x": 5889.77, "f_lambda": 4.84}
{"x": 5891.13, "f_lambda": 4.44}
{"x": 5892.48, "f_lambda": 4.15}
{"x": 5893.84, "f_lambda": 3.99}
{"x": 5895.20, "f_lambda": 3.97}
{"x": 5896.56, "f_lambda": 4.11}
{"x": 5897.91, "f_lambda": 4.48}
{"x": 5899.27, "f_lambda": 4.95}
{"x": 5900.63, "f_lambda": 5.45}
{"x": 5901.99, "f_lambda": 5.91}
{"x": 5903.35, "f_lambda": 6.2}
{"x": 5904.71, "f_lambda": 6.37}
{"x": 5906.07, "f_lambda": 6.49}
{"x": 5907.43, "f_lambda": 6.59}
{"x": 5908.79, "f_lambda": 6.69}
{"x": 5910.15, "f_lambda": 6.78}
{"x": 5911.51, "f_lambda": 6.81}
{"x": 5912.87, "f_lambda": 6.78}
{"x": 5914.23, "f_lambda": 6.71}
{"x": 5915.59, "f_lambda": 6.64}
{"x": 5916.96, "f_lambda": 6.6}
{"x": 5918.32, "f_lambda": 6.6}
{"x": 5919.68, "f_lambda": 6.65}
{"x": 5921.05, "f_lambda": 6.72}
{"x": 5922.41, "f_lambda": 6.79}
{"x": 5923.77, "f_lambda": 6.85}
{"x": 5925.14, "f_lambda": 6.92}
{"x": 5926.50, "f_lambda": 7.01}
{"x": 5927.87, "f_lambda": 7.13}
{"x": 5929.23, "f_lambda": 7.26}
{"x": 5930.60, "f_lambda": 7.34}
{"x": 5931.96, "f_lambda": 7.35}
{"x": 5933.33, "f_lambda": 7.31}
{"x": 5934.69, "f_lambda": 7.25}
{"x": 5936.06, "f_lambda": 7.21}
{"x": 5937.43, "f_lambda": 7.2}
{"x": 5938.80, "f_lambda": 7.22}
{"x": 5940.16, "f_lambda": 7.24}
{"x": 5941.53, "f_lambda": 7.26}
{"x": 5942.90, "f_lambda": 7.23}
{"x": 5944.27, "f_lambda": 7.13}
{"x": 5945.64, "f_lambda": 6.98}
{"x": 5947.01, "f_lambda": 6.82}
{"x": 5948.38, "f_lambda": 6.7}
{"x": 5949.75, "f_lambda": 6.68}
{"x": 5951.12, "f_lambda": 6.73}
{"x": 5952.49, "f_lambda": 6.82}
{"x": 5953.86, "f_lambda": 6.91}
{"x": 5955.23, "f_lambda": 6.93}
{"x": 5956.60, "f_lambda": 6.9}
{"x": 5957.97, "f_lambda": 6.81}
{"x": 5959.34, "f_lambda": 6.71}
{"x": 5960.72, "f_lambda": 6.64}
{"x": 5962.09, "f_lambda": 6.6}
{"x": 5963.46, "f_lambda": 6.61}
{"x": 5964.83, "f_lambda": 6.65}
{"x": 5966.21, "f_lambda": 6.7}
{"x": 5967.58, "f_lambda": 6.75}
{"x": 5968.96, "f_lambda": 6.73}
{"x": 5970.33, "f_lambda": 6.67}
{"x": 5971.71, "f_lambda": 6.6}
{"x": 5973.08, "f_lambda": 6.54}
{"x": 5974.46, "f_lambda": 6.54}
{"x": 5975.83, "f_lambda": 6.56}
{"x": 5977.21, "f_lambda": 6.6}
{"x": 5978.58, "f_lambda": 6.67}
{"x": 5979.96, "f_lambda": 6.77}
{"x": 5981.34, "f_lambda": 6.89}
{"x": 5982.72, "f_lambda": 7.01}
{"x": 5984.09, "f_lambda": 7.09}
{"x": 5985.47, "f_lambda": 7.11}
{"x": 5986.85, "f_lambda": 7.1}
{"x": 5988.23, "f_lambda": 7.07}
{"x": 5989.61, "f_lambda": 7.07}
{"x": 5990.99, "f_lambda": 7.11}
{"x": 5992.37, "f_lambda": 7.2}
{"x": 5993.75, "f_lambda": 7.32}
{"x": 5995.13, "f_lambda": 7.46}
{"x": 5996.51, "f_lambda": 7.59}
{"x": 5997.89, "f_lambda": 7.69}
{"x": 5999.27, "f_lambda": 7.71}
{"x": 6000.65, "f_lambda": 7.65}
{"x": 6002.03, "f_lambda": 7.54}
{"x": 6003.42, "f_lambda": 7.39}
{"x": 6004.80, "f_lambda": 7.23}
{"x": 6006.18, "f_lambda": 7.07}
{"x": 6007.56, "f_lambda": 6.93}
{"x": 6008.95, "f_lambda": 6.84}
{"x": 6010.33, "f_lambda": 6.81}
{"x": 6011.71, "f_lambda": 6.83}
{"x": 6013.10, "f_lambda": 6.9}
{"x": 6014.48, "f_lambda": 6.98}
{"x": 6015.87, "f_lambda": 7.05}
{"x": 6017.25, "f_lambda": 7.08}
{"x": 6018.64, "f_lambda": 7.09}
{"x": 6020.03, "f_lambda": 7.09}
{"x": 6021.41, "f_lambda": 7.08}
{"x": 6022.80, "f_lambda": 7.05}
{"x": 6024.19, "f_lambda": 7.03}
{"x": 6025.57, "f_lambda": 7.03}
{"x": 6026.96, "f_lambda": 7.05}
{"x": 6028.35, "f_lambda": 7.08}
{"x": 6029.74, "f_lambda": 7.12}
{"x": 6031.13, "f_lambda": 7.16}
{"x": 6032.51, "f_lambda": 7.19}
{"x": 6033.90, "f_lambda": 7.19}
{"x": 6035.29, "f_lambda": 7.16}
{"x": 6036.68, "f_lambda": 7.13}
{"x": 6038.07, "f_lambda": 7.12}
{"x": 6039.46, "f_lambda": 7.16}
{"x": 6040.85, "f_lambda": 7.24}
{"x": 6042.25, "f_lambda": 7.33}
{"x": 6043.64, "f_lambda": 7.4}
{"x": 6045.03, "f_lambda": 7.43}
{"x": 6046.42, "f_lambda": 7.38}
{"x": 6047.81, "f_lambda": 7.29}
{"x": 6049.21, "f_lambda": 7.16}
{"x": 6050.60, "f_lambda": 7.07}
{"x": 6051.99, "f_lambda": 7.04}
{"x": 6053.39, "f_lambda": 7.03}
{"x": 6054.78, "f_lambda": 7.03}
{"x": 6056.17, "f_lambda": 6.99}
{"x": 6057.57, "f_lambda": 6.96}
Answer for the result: 5.5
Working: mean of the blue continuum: 6.73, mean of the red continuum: 6.93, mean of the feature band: 5.69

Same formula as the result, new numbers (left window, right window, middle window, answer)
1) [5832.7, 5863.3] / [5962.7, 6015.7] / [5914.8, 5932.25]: 0.1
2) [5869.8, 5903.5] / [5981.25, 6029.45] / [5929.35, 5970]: -3.6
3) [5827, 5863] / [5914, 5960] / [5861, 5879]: 1.7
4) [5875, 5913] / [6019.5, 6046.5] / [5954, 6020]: -2.9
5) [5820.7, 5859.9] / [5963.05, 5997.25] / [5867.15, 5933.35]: 8.3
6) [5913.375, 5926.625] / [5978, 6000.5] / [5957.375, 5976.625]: 1.1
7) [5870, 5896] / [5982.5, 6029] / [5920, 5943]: -3.2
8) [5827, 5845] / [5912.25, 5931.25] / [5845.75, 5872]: 1.2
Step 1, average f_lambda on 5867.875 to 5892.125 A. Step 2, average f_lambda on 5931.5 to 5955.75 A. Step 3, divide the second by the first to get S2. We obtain 1.18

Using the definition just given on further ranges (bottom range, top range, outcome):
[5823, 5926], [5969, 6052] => 1.10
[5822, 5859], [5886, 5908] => 0.73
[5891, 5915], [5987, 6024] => 1.27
